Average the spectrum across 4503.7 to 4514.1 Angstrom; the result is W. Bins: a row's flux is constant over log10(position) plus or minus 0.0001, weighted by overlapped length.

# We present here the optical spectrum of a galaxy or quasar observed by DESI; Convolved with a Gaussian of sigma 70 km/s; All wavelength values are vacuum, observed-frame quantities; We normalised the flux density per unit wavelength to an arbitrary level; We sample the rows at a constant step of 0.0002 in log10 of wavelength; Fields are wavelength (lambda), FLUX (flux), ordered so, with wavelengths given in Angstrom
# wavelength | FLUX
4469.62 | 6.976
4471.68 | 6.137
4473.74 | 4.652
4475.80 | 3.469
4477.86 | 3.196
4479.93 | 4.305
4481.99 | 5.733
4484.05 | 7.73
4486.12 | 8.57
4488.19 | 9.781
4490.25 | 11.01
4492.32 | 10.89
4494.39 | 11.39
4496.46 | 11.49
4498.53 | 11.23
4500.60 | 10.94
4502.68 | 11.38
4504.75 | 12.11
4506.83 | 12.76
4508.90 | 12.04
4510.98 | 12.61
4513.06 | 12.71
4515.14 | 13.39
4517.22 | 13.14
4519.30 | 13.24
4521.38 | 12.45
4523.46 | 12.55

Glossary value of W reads 12.4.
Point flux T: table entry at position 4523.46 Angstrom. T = 12.55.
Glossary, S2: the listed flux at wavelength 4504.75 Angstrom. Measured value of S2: 12.11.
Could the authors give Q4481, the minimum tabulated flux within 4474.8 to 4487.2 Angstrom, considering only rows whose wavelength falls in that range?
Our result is 3.196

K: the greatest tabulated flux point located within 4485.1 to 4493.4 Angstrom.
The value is 11.01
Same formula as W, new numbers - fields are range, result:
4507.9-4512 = 12.3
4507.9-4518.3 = 12.8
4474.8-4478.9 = 3.33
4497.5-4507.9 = 11.7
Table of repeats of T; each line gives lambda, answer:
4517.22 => 13.14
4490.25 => 11.01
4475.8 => 3.469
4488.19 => 9.781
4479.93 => 4.305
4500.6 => 10.94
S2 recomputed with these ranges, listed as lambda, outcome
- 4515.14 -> 13.39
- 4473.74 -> 4.652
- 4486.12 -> 8.57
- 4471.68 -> 6.137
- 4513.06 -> 12.71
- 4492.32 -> 10.89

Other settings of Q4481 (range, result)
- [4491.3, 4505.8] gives 10.89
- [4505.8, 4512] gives 12.04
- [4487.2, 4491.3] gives 9.781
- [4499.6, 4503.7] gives 10.94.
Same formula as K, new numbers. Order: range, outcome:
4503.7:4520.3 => 13.39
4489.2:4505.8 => 12.11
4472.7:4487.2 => 8.57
